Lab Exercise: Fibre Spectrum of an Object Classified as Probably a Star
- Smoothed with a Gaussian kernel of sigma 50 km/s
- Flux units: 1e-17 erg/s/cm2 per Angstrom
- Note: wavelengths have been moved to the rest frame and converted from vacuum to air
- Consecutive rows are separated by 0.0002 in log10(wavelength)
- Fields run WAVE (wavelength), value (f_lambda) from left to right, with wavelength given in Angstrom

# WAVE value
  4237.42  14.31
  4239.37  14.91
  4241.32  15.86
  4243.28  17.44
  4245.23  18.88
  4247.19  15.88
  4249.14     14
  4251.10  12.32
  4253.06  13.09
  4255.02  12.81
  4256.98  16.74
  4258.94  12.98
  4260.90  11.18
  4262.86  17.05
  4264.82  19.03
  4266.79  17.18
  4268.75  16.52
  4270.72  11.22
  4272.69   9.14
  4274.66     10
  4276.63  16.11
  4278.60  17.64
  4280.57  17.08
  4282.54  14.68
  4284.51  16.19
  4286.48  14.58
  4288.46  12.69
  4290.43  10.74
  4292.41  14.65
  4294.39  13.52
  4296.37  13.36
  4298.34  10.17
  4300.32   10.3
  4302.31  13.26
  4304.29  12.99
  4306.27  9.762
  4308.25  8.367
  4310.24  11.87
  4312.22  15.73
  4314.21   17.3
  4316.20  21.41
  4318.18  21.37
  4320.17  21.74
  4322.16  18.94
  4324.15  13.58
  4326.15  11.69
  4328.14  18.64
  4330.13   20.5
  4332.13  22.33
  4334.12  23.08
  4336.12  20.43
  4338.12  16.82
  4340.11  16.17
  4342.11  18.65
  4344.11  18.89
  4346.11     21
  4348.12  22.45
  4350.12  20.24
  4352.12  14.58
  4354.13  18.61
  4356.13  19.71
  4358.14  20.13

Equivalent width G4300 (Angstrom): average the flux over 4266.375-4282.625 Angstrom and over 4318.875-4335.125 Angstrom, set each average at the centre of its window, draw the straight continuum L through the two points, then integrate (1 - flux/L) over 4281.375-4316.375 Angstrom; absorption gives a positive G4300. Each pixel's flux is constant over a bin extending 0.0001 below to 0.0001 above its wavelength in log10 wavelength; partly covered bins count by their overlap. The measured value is 6.6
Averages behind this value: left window 14.3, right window 18.9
